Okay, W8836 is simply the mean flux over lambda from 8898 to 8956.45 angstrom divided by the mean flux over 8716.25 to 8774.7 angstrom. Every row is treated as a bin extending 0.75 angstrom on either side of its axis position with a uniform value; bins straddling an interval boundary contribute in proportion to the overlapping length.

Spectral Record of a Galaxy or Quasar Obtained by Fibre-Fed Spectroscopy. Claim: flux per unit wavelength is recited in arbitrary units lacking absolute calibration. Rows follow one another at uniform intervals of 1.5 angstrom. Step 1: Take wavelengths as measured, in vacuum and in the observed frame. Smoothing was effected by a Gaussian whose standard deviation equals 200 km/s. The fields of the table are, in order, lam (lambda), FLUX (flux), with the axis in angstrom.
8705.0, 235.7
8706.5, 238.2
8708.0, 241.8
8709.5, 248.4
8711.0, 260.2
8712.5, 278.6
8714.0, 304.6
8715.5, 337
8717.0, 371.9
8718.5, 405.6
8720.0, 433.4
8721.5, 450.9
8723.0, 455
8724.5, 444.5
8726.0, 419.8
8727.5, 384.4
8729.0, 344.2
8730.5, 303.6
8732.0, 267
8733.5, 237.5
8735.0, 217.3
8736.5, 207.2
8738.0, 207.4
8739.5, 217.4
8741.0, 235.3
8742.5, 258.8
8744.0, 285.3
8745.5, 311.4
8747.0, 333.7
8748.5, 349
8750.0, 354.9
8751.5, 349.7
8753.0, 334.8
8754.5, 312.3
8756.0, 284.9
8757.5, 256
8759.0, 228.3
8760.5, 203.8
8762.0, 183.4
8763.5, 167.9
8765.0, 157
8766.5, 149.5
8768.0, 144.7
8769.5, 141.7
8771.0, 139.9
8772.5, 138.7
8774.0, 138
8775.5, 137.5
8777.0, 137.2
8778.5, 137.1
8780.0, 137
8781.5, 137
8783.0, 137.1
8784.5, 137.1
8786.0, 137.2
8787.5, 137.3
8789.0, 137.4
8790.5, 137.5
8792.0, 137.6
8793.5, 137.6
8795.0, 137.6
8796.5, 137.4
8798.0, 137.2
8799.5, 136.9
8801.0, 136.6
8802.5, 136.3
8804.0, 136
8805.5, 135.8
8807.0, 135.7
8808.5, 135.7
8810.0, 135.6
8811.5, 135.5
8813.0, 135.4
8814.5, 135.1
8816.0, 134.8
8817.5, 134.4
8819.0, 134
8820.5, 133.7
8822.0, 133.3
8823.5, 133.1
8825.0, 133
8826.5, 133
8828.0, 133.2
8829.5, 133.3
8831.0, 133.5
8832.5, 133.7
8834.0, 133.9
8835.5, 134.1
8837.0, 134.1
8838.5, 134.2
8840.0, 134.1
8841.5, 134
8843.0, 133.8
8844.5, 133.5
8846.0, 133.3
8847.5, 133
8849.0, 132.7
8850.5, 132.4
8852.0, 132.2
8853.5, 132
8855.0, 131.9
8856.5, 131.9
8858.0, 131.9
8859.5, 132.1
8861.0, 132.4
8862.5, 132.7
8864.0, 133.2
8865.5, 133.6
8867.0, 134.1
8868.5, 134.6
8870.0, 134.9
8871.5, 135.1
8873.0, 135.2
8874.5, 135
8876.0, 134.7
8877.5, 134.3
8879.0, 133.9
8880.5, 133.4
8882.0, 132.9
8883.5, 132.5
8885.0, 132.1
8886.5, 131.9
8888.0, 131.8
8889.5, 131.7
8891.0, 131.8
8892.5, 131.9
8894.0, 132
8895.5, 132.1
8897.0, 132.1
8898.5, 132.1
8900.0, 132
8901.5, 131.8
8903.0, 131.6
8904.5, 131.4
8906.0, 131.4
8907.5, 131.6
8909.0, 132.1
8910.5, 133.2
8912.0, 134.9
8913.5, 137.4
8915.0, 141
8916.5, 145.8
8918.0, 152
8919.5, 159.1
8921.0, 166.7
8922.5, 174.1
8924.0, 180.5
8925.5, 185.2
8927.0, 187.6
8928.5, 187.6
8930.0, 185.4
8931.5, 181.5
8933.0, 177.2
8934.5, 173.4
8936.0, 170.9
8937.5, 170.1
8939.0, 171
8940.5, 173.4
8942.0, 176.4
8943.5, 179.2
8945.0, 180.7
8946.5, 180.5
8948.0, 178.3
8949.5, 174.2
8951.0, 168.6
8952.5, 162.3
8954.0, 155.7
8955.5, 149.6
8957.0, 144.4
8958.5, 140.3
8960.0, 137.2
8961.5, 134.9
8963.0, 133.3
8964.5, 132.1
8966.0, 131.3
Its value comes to 0.6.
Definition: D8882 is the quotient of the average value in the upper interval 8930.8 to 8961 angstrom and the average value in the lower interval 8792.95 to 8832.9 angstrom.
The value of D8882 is 1.2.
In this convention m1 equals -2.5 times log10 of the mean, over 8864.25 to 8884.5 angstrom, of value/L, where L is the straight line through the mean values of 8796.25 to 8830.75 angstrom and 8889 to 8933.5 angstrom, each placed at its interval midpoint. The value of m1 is 0.075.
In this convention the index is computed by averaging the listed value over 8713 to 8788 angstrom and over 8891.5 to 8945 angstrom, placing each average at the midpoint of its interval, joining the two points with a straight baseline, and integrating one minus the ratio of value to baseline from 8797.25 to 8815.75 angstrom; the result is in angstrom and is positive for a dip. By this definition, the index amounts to 7.1 angstrom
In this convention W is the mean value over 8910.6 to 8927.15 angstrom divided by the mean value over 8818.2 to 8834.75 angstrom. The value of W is 1.2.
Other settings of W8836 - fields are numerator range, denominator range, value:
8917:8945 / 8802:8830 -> 1.30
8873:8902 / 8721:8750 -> 0.43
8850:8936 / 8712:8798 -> 0.59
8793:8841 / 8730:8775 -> 0.57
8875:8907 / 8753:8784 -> 0.75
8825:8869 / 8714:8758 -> 0.41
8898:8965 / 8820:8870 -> 1.18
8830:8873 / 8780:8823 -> 0.98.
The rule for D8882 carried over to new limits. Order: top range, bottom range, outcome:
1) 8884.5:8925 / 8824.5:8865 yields 1.05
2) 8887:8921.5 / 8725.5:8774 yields 0.54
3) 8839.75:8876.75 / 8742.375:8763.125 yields 0.46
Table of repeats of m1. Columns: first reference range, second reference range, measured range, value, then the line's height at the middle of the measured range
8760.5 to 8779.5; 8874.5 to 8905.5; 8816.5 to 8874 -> 0.044 mag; 139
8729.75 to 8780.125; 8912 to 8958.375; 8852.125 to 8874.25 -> 0.393 mag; 191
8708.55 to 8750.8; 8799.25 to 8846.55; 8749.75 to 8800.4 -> 0.310 mag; 229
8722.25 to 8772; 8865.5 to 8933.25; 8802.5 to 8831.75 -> 0.489 mag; 211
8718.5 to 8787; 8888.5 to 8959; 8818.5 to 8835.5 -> 0.484 mag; 209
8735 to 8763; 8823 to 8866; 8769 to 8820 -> 0.429 mag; 205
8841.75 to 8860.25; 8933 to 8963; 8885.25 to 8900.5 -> 0.110 mag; 146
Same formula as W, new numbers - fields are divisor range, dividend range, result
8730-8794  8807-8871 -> 0.65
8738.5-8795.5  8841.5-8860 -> 0.66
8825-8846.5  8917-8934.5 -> 1.31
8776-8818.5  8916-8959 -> 1.25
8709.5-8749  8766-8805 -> 0.43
